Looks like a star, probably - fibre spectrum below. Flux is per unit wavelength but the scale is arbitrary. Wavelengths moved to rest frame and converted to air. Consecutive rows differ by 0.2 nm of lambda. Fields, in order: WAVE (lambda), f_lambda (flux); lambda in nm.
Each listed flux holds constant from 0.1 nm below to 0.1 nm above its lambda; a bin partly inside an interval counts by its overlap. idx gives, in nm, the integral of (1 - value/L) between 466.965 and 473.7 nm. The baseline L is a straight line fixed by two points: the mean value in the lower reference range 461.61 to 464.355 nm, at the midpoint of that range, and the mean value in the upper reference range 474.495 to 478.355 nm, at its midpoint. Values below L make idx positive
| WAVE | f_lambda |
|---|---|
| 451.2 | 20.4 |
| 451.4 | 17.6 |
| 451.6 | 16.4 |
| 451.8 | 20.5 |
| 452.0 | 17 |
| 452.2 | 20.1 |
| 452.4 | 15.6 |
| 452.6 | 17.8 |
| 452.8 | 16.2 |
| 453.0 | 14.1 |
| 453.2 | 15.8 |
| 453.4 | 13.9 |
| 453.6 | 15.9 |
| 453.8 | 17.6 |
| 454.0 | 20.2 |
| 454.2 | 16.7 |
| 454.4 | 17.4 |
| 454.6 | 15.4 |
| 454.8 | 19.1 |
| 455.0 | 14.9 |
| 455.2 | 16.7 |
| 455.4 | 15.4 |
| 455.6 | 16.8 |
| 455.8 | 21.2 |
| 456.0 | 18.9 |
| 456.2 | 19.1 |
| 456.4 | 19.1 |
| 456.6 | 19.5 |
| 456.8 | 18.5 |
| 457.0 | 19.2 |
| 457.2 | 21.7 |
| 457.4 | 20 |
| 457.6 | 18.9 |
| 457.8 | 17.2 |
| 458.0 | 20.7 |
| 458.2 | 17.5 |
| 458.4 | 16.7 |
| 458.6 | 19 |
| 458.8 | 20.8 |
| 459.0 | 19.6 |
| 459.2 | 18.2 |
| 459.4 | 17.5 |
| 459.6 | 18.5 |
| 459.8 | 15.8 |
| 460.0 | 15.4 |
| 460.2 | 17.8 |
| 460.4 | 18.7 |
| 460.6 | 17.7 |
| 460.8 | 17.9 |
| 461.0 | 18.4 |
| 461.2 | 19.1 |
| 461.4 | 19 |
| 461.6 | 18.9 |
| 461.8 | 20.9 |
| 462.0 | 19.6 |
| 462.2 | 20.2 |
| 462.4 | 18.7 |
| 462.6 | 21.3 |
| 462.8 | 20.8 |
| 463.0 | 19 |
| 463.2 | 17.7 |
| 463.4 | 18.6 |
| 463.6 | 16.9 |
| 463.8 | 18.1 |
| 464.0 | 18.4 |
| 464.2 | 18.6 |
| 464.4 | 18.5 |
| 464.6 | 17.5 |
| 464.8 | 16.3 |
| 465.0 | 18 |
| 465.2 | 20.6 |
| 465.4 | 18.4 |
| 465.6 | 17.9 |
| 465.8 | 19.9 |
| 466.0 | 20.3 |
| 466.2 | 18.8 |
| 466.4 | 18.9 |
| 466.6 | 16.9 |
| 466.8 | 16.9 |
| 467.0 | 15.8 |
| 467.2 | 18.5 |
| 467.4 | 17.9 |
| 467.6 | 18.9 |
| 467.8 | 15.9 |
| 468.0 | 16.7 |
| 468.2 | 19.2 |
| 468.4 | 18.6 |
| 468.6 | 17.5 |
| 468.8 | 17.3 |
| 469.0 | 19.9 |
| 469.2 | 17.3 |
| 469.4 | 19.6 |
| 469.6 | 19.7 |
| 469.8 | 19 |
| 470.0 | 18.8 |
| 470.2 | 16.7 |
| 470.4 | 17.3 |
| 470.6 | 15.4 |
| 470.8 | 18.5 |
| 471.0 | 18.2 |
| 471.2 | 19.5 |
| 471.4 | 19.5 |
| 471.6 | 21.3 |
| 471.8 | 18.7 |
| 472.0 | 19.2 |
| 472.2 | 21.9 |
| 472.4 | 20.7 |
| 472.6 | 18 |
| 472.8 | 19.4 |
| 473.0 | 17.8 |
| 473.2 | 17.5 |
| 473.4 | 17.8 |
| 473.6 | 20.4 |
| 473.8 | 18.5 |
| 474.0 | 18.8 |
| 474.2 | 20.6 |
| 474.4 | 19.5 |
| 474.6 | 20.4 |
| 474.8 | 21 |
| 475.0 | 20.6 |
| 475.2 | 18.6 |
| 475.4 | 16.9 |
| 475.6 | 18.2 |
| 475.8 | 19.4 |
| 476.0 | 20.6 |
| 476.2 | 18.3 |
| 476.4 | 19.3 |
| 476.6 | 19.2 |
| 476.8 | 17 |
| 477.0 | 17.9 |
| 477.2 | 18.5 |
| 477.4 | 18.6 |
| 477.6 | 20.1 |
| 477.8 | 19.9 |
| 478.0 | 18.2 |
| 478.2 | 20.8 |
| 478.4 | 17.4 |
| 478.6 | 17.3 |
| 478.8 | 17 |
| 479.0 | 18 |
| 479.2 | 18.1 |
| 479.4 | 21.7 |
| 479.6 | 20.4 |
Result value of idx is 0.21 nm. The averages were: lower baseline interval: 19.1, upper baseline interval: 19.1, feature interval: 18.5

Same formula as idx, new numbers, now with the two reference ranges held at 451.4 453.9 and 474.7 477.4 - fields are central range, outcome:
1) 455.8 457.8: -0.26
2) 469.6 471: 0.04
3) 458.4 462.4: -0.24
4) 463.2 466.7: -0.10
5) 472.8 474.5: -0.02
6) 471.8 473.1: -0.06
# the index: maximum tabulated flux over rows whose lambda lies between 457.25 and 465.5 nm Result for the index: 21.3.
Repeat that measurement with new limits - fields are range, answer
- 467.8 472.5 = 21.9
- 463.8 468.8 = 20.6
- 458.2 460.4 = 20.8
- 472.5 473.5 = 19.4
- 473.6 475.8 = 21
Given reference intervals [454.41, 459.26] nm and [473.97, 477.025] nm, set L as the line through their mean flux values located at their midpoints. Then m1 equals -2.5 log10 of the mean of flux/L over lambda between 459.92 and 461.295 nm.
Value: 0.04 mag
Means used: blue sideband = 18.5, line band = 17.9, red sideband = 19.2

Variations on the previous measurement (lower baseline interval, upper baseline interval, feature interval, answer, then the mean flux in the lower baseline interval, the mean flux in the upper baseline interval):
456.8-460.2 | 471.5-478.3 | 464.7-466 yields 0.01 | 18.5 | 19.2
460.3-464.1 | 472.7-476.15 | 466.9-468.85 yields 0.08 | 18.9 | 19.2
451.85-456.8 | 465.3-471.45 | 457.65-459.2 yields -0.07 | 17.3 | 18.2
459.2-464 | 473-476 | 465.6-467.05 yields 0.03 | 18.5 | 19.2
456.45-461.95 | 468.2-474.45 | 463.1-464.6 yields 0.04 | 18.6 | 18.8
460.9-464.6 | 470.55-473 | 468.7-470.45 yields 0.04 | 19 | 19.2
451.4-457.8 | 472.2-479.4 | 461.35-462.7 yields -0.10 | 17.7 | 18.9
